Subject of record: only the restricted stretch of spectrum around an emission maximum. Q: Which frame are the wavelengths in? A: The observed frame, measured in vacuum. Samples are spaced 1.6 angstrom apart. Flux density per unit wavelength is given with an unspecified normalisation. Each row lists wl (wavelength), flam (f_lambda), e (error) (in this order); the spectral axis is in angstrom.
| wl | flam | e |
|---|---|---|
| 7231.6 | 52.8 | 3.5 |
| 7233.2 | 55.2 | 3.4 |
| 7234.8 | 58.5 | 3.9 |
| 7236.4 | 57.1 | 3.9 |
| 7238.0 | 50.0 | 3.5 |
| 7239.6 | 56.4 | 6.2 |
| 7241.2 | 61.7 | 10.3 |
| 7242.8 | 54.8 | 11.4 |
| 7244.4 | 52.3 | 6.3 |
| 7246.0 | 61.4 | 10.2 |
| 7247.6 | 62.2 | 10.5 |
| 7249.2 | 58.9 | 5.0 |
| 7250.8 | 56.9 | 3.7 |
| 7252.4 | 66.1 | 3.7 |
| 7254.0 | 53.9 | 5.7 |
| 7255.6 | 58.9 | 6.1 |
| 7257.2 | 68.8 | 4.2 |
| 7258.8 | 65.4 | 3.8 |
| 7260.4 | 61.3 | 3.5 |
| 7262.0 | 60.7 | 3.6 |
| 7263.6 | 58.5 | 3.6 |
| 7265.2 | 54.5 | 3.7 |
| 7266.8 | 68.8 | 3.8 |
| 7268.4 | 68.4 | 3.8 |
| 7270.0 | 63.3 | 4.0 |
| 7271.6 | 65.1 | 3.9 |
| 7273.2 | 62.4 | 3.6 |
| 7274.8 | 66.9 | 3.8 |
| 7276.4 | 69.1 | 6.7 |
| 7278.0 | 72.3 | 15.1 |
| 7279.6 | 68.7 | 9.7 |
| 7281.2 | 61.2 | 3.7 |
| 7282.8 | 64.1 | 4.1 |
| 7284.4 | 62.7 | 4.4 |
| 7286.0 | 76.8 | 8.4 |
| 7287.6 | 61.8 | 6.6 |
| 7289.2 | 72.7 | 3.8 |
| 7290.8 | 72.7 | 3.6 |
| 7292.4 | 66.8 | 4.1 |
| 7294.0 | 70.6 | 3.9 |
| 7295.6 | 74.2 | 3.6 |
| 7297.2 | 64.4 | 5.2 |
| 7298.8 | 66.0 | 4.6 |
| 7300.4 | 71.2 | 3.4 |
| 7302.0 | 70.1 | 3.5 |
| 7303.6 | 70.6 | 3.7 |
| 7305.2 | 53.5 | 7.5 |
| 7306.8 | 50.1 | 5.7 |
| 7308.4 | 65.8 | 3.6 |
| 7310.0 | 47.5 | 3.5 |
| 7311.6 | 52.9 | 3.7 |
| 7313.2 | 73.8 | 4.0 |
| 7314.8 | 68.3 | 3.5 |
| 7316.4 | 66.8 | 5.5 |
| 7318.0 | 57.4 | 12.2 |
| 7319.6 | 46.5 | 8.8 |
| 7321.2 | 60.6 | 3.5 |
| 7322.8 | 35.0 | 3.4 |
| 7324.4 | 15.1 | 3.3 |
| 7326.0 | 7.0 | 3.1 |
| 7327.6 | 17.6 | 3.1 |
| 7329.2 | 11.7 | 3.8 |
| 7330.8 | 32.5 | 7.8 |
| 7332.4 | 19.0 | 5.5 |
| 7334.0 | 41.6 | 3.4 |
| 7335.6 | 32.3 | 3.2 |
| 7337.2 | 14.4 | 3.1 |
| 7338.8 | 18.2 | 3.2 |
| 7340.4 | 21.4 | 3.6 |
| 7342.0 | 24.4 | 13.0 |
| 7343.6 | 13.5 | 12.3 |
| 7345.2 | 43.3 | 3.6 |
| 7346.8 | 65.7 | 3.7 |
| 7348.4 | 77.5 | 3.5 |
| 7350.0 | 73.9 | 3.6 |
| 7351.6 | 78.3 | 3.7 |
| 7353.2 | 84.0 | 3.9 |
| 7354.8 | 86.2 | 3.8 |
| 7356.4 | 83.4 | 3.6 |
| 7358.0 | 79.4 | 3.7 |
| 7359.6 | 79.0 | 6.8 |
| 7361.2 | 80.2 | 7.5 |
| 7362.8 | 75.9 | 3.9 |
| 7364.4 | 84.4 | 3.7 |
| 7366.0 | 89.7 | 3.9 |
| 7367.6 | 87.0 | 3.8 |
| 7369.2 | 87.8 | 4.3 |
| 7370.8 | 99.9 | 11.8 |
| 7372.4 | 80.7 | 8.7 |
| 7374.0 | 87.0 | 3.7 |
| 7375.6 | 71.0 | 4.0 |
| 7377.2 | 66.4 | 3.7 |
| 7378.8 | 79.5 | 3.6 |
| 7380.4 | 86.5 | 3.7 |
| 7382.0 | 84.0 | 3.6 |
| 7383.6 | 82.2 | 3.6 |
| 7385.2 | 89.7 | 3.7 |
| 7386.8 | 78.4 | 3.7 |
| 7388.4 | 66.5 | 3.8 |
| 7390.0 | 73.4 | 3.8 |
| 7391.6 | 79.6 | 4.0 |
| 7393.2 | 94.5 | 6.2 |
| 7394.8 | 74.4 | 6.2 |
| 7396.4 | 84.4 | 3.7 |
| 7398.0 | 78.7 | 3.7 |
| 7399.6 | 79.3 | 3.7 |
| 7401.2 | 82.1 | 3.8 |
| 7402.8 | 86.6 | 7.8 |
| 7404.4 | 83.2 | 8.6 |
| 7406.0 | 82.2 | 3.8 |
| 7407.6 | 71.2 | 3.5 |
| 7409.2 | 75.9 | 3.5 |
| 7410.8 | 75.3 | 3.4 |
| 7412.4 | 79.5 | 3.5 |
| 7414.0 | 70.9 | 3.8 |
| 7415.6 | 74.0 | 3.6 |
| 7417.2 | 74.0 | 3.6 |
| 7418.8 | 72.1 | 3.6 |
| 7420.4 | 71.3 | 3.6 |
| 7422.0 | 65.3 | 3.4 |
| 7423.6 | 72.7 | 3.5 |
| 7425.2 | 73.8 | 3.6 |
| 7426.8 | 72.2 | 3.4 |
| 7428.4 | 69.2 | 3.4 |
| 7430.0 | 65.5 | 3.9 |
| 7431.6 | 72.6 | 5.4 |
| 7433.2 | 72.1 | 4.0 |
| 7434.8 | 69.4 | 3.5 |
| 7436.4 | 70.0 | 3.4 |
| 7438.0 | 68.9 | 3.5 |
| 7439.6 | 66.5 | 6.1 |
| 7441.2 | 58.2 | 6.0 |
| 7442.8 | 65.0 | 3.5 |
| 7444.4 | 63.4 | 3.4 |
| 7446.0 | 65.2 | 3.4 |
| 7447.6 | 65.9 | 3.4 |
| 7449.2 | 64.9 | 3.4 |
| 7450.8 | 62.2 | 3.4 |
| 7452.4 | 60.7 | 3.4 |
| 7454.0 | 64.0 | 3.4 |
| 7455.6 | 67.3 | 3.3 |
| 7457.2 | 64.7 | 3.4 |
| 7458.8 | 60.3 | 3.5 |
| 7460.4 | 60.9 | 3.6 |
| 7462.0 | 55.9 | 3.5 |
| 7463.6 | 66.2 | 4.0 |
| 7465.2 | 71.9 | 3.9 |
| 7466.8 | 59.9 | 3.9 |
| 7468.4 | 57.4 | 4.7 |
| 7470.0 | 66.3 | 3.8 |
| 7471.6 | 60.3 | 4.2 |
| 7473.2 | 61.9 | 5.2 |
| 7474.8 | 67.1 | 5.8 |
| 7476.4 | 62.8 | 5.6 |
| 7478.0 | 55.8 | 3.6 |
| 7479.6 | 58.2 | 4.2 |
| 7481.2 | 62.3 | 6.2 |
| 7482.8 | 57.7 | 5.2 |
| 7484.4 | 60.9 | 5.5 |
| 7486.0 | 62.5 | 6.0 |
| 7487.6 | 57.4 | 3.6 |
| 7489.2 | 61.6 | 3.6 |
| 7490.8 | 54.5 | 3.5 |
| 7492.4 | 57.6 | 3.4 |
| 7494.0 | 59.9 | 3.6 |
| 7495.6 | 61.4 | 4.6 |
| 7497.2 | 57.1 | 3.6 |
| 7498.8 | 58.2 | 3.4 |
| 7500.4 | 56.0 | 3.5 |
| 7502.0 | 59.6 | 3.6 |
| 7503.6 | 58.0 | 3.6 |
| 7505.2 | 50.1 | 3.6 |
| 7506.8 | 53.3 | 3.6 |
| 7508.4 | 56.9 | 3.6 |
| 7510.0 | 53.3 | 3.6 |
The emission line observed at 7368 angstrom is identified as C IV 1549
